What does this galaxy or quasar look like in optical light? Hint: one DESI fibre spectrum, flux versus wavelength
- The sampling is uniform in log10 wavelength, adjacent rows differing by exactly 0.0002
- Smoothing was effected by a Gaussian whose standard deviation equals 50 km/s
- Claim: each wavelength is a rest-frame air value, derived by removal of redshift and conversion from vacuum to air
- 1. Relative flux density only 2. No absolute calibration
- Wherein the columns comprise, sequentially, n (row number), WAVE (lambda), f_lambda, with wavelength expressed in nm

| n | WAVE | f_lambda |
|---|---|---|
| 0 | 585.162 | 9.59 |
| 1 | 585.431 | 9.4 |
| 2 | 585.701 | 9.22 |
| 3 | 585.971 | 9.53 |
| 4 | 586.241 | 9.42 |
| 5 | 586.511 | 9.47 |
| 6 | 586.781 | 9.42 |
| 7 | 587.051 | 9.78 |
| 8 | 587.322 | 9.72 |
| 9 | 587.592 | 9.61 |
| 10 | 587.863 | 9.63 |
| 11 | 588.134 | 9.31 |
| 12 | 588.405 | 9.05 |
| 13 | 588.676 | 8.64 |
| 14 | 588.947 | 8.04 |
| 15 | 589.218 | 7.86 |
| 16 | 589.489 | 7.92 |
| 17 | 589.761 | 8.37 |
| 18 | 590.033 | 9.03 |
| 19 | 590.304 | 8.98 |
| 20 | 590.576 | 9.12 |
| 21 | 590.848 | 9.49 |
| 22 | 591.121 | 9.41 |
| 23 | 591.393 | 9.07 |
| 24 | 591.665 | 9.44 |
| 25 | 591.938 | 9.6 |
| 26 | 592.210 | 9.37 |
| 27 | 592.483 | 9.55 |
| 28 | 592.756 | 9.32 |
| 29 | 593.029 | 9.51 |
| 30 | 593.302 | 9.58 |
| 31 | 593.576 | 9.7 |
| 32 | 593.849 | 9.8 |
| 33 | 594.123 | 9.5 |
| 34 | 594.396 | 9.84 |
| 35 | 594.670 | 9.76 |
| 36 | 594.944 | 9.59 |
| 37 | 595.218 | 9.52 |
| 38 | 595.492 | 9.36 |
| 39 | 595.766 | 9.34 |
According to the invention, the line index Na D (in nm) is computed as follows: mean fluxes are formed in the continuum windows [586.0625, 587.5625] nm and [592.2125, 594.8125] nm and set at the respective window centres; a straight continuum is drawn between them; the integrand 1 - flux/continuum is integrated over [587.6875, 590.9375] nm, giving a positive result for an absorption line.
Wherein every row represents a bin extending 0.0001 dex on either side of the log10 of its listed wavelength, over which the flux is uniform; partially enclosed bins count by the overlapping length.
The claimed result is 0.27 nm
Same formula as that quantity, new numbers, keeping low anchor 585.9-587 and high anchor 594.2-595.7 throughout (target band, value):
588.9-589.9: 0.15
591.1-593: 0.03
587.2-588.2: -0.01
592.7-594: 0.00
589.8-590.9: 0.06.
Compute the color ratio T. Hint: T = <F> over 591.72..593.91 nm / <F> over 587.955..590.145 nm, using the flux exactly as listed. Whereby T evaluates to 1.12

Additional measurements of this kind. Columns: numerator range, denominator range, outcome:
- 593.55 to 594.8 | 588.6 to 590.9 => 1.13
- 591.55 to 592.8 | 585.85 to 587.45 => 0.99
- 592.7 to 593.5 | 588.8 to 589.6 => 1.19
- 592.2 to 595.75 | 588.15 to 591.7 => 1.09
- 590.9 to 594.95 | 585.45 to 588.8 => 1.01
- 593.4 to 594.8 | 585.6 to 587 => 1.03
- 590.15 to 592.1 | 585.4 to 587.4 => 0.98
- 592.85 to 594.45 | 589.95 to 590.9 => 1.05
